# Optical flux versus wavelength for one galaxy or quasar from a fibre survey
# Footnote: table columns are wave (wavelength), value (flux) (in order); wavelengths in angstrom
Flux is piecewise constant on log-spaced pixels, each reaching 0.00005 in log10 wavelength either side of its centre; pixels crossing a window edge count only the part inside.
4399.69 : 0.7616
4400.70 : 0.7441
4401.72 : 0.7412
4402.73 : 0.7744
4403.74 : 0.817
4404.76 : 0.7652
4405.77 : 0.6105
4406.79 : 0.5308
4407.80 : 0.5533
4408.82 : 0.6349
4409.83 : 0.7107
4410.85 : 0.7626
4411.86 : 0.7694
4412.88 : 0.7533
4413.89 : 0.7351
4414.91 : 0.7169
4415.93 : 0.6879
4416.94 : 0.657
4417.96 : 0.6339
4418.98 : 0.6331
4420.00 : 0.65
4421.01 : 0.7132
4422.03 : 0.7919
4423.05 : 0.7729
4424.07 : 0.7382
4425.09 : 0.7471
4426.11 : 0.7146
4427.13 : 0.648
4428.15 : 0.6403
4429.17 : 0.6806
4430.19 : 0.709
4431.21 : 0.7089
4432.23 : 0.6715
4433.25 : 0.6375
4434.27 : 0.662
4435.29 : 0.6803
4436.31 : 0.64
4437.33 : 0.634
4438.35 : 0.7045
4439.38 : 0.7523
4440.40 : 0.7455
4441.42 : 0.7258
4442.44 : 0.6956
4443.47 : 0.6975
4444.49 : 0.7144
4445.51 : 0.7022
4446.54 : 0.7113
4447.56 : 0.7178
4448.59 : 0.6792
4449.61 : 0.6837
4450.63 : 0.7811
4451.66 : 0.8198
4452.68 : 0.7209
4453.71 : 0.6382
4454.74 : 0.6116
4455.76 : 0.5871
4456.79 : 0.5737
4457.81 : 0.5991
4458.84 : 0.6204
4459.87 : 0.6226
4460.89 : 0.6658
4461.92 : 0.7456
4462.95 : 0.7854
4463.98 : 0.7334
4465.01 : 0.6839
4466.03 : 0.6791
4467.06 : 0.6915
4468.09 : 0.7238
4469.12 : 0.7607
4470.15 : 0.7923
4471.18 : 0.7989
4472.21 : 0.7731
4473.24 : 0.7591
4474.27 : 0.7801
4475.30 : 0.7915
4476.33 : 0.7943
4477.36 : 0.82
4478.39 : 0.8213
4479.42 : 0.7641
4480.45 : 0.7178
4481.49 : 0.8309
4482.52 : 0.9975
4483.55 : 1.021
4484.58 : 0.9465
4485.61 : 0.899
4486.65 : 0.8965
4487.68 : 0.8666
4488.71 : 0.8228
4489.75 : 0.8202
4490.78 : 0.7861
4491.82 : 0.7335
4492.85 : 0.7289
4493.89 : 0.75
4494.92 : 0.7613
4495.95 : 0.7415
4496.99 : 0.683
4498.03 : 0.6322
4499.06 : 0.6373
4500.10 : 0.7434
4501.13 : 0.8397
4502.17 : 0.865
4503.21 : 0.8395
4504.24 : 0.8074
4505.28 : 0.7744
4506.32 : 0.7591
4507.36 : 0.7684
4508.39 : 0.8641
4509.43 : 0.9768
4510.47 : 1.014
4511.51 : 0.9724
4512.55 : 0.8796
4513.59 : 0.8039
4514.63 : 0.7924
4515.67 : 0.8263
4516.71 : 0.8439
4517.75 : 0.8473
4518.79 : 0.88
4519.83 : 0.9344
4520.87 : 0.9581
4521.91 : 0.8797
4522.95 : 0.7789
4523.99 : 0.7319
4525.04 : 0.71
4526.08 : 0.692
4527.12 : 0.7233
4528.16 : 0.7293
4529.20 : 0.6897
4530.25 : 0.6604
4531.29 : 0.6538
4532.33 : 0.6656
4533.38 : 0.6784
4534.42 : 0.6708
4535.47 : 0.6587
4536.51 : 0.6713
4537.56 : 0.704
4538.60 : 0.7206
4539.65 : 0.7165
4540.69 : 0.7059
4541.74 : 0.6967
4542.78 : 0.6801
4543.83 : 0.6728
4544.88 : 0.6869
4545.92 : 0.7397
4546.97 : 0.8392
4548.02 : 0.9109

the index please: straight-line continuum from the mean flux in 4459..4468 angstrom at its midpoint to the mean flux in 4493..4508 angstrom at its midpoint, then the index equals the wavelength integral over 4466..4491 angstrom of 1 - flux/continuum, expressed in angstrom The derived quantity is -3.2 angstrom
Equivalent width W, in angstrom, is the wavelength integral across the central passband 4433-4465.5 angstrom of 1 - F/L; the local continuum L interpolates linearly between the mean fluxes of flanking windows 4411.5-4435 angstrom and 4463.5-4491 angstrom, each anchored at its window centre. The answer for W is 2.72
